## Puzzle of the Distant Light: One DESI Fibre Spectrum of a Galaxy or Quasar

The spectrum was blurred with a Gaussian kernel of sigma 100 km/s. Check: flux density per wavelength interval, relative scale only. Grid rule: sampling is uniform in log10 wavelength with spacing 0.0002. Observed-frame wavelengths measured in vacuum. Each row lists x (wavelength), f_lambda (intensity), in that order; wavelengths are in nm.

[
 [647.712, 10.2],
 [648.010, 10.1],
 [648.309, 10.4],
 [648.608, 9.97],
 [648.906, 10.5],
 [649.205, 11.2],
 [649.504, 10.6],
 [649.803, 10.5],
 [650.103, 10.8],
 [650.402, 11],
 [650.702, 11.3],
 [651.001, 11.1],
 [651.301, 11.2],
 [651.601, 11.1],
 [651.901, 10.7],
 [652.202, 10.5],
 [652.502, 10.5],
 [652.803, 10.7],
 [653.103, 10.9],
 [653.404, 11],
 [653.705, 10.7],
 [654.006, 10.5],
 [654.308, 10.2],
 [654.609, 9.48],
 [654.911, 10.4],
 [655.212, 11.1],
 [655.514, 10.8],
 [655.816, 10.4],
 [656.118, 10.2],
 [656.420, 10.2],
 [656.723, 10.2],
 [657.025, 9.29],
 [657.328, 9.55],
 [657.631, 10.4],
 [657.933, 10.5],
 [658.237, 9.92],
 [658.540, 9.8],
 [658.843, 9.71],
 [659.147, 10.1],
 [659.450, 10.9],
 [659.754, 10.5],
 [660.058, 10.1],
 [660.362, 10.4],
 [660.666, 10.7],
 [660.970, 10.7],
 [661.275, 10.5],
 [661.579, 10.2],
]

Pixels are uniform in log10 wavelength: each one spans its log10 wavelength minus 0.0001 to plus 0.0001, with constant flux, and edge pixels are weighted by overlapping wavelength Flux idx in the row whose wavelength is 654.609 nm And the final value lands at 9.48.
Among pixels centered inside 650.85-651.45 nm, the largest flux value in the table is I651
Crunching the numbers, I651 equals 11.2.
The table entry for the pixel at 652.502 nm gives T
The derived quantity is 10.5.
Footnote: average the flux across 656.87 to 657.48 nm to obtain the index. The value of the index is 9.42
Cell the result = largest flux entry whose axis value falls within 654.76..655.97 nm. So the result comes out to 11.1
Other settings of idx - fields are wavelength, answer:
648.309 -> 10.4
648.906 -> 10.5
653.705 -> 10.7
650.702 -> 11.3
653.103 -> 10.9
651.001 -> 11.1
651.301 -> 11.2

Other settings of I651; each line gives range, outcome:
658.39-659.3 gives 10.1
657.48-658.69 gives 10.5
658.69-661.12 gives 10.9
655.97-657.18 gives 10.2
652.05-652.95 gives 10.7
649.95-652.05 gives 11.3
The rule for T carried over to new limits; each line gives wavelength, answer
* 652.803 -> 10.7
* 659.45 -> 10.9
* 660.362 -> 10.4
